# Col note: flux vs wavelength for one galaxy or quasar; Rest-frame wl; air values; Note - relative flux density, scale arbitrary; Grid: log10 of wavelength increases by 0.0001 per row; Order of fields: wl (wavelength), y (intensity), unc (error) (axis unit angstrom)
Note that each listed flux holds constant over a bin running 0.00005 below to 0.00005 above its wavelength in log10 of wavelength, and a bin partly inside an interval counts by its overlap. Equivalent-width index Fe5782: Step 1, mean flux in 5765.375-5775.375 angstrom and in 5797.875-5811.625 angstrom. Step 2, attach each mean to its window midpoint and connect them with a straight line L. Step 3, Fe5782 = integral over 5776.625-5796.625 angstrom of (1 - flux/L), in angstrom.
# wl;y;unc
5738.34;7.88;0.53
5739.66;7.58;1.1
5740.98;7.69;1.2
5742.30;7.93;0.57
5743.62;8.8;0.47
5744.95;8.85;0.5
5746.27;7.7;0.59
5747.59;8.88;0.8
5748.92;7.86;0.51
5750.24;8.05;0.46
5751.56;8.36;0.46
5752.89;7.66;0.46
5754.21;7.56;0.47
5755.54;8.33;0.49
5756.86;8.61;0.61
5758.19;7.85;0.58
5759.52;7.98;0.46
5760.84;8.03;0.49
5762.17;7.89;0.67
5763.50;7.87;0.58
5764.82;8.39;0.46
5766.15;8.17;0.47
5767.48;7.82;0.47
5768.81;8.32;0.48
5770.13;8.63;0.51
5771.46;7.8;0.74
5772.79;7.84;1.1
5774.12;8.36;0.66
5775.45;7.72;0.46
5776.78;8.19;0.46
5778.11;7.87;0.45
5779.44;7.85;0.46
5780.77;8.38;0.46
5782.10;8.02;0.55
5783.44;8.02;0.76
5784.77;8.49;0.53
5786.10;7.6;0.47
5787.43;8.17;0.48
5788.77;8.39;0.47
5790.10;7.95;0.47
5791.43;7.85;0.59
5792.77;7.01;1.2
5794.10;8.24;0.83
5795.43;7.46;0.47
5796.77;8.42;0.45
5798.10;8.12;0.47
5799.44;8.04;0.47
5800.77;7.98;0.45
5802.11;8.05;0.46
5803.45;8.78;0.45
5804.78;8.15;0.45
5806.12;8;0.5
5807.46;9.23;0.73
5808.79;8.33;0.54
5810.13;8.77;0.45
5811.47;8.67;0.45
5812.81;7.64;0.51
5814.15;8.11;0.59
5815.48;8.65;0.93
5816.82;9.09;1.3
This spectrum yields 0.6 angstrom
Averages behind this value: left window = 8.11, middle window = 7.97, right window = 8.37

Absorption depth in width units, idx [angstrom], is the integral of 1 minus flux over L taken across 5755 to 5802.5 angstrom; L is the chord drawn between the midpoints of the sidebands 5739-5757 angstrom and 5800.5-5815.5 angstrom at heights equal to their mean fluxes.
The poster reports 1.14 angstrom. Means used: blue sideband 8.12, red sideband 8.36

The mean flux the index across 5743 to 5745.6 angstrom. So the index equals 8.8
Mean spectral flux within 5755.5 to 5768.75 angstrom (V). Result 8.09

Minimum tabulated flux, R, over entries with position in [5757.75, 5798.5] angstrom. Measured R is 7.01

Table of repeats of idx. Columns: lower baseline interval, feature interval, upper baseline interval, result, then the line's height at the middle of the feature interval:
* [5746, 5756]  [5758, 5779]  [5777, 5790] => 0.1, 8.07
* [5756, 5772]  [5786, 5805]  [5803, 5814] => 0.7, 8.34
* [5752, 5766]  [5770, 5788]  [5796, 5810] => 0.2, 8.16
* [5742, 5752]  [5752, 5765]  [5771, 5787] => 0.3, 8.21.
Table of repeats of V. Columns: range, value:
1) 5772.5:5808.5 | 8.09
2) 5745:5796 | 8.04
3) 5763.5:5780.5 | 8.08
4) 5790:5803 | 7.92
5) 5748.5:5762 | 8.03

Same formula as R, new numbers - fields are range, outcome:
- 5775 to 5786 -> 7.72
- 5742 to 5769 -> 7.56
